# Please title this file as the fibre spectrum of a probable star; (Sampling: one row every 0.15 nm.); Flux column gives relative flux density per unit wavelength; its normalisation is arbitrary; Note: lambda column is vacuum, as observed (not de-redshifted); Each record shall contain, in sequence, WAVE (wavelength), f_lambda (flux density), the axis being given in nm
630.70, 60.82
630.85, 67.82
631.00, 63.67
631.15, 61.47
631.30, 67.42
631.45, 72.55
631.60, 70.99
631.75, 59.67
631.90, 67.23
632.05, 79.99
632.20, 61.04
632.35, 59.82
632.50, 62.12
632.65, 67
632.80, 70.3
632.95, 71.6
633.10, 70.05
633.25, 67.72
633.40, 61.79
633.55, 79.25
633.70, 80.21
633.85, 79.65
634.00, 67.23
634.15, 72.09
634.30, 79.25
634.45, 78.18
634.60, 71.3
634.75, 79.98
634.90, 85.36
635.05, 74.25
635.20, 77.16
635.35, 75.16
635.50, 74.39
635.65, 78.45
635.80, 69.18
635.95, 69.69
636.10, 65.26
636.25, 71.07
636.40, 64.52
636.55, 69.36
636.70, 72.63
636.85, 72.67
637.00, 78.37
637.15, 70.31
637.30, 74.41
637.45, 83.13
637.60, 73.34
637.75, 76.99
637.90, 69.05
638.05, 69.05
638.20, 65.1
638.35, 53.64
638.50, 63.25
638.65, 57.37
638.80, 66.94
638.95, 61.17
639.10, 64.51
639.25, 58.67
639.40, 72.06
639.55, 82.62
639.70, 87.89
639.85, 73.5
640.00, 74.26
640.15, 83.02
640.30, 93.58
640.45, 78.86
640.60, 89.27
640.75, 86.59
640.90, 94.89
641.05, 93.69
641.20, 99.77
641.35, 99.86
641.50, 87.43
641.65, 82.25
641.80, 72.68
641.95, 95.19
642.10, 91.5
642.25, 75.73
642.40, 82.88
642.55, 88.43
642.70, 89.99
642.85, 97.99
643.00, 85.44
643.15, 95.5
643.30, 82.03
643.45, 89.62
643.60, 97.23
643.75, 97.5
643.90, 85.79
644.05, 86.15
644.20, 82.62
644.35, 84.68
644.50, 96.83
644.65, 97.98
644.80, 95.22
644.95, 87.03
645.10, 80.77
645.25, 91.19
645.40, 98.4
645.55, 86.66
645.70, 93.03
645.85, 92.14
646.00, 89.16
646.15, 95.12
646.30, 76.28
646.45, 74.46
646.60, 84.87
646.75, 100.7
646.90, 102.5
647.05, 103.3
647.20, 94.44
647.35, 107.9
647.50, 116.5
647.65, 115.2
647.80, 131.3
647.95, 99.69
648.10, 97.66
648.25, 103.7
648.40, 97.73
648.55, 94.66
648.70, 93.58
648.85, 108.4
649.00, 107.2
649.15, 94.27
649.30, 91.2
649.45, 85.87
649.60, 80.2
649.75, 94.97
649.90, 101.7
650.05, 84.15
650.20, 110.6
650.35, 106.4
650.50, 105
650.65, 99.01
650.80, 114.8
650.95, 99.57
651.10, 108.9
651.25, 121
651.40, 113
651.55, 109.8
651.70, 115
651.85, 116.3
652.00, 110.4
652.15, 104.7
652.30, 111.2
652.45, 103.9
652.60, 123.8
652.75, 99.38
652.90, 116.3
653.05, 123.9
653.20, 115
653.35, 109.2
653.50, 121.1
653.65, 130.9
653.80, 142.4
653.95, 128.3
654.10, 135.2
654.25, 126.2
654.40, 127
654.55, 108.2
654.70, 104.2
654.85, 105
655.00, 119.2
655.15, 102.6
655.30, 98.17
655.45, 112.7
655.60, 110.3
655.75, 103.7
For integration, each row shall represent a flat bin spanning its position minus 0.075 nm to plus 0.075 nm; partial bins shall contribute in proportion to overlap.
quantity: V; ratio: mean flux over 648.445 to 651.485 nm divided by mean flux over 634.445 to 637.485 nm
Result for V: 1.4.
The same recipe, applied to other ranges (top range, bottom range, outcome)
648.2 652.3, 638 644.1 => 1.26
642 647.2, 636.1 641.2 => 1.21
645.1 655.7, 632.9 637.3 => 1.44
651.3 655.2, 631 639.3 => 1.66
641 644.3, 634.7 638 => 1.21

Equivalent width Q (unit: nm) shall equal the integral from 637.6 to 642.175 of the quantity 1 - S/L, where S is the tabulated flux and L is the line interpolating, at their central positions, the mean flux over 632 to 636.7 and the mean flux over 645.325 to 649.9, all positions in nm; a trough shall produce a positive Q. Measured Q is 0.26 nm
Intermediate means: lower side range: 72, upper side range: 97.1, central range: 78.1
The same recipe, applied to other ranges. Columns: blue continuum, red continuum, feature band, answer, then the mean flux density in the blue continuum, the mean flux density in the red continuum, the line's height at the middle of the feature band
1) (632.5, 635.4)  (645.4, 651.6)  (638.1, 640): 0.35 nm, 73.8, 99.6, 82.8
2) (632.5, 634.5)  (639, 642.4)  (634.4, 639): 0.34 nm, 72.2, 83.4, 77.1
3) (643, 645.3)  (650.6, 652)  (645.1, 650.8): 0.20 nm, 89.8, 111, 101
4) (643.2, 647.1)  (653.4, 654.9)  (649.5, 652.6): 0.17 nm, 90.4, 123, 112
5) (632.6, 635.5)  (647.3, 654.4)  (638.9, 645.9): 0.39 nm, 74.1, 109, 91.6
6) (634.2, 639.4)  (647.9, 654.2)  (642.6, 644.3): -0.03 nm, 71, 108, 88.2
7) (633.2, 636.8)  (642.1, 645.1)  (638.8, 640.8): 0.13 nm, 73.5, 89.2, 82.3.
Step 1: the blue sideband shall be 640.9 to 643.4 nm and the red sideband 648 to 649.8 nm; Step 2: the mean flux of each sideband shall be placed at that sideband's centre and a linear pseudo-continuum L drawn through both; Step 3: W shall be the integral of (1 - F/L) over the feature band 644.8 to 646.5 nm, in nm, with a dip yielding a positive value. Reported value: 0.080 nm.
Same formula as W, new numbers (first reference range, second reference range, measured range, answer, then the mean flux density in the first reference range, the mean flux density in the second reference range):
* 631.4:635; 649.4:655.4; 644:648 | 0.118 nm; 71.4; 111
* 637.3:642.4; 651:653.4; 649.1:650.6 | 0.149 nm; 78.1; 113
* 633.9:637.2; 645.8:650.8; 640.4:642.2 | -0.096 nm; 73.5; 98.5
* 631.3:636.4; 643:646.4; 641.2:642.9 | -0.053 nm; 71.6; 89.8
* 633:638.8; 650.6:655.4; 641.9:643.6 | 0.004 nm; 72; 115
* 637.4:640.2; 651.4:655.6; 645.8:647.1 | 0.042 nm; 70.1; 115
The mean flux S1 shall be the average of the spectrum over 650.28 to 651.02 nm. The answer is 105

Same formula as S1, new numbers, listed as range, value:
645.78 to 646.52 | 85.5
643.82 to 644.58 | 87.4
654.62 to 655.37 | 106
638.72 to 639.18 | 64.1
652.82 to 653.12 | 120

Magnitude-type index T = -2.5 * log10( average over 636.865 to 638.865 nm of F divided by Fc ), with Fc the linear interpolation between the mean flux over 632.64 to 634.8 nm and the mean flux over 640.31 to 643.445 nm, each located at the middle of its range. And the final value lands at 0.17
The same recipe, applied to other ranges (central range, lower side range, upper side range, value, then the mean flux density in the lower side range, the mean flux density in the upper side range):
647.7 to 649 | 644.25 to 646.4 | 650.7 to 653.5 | -0.04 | 90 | 112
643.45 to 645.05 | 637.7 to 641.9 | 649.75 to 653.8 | -0.01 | 77.2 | 111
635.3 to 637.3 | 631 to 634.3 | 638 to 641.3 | 0.02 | 69.1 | 76.1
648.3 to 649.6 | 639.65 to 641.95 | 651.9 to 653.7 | 0.10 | 86.8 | 114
